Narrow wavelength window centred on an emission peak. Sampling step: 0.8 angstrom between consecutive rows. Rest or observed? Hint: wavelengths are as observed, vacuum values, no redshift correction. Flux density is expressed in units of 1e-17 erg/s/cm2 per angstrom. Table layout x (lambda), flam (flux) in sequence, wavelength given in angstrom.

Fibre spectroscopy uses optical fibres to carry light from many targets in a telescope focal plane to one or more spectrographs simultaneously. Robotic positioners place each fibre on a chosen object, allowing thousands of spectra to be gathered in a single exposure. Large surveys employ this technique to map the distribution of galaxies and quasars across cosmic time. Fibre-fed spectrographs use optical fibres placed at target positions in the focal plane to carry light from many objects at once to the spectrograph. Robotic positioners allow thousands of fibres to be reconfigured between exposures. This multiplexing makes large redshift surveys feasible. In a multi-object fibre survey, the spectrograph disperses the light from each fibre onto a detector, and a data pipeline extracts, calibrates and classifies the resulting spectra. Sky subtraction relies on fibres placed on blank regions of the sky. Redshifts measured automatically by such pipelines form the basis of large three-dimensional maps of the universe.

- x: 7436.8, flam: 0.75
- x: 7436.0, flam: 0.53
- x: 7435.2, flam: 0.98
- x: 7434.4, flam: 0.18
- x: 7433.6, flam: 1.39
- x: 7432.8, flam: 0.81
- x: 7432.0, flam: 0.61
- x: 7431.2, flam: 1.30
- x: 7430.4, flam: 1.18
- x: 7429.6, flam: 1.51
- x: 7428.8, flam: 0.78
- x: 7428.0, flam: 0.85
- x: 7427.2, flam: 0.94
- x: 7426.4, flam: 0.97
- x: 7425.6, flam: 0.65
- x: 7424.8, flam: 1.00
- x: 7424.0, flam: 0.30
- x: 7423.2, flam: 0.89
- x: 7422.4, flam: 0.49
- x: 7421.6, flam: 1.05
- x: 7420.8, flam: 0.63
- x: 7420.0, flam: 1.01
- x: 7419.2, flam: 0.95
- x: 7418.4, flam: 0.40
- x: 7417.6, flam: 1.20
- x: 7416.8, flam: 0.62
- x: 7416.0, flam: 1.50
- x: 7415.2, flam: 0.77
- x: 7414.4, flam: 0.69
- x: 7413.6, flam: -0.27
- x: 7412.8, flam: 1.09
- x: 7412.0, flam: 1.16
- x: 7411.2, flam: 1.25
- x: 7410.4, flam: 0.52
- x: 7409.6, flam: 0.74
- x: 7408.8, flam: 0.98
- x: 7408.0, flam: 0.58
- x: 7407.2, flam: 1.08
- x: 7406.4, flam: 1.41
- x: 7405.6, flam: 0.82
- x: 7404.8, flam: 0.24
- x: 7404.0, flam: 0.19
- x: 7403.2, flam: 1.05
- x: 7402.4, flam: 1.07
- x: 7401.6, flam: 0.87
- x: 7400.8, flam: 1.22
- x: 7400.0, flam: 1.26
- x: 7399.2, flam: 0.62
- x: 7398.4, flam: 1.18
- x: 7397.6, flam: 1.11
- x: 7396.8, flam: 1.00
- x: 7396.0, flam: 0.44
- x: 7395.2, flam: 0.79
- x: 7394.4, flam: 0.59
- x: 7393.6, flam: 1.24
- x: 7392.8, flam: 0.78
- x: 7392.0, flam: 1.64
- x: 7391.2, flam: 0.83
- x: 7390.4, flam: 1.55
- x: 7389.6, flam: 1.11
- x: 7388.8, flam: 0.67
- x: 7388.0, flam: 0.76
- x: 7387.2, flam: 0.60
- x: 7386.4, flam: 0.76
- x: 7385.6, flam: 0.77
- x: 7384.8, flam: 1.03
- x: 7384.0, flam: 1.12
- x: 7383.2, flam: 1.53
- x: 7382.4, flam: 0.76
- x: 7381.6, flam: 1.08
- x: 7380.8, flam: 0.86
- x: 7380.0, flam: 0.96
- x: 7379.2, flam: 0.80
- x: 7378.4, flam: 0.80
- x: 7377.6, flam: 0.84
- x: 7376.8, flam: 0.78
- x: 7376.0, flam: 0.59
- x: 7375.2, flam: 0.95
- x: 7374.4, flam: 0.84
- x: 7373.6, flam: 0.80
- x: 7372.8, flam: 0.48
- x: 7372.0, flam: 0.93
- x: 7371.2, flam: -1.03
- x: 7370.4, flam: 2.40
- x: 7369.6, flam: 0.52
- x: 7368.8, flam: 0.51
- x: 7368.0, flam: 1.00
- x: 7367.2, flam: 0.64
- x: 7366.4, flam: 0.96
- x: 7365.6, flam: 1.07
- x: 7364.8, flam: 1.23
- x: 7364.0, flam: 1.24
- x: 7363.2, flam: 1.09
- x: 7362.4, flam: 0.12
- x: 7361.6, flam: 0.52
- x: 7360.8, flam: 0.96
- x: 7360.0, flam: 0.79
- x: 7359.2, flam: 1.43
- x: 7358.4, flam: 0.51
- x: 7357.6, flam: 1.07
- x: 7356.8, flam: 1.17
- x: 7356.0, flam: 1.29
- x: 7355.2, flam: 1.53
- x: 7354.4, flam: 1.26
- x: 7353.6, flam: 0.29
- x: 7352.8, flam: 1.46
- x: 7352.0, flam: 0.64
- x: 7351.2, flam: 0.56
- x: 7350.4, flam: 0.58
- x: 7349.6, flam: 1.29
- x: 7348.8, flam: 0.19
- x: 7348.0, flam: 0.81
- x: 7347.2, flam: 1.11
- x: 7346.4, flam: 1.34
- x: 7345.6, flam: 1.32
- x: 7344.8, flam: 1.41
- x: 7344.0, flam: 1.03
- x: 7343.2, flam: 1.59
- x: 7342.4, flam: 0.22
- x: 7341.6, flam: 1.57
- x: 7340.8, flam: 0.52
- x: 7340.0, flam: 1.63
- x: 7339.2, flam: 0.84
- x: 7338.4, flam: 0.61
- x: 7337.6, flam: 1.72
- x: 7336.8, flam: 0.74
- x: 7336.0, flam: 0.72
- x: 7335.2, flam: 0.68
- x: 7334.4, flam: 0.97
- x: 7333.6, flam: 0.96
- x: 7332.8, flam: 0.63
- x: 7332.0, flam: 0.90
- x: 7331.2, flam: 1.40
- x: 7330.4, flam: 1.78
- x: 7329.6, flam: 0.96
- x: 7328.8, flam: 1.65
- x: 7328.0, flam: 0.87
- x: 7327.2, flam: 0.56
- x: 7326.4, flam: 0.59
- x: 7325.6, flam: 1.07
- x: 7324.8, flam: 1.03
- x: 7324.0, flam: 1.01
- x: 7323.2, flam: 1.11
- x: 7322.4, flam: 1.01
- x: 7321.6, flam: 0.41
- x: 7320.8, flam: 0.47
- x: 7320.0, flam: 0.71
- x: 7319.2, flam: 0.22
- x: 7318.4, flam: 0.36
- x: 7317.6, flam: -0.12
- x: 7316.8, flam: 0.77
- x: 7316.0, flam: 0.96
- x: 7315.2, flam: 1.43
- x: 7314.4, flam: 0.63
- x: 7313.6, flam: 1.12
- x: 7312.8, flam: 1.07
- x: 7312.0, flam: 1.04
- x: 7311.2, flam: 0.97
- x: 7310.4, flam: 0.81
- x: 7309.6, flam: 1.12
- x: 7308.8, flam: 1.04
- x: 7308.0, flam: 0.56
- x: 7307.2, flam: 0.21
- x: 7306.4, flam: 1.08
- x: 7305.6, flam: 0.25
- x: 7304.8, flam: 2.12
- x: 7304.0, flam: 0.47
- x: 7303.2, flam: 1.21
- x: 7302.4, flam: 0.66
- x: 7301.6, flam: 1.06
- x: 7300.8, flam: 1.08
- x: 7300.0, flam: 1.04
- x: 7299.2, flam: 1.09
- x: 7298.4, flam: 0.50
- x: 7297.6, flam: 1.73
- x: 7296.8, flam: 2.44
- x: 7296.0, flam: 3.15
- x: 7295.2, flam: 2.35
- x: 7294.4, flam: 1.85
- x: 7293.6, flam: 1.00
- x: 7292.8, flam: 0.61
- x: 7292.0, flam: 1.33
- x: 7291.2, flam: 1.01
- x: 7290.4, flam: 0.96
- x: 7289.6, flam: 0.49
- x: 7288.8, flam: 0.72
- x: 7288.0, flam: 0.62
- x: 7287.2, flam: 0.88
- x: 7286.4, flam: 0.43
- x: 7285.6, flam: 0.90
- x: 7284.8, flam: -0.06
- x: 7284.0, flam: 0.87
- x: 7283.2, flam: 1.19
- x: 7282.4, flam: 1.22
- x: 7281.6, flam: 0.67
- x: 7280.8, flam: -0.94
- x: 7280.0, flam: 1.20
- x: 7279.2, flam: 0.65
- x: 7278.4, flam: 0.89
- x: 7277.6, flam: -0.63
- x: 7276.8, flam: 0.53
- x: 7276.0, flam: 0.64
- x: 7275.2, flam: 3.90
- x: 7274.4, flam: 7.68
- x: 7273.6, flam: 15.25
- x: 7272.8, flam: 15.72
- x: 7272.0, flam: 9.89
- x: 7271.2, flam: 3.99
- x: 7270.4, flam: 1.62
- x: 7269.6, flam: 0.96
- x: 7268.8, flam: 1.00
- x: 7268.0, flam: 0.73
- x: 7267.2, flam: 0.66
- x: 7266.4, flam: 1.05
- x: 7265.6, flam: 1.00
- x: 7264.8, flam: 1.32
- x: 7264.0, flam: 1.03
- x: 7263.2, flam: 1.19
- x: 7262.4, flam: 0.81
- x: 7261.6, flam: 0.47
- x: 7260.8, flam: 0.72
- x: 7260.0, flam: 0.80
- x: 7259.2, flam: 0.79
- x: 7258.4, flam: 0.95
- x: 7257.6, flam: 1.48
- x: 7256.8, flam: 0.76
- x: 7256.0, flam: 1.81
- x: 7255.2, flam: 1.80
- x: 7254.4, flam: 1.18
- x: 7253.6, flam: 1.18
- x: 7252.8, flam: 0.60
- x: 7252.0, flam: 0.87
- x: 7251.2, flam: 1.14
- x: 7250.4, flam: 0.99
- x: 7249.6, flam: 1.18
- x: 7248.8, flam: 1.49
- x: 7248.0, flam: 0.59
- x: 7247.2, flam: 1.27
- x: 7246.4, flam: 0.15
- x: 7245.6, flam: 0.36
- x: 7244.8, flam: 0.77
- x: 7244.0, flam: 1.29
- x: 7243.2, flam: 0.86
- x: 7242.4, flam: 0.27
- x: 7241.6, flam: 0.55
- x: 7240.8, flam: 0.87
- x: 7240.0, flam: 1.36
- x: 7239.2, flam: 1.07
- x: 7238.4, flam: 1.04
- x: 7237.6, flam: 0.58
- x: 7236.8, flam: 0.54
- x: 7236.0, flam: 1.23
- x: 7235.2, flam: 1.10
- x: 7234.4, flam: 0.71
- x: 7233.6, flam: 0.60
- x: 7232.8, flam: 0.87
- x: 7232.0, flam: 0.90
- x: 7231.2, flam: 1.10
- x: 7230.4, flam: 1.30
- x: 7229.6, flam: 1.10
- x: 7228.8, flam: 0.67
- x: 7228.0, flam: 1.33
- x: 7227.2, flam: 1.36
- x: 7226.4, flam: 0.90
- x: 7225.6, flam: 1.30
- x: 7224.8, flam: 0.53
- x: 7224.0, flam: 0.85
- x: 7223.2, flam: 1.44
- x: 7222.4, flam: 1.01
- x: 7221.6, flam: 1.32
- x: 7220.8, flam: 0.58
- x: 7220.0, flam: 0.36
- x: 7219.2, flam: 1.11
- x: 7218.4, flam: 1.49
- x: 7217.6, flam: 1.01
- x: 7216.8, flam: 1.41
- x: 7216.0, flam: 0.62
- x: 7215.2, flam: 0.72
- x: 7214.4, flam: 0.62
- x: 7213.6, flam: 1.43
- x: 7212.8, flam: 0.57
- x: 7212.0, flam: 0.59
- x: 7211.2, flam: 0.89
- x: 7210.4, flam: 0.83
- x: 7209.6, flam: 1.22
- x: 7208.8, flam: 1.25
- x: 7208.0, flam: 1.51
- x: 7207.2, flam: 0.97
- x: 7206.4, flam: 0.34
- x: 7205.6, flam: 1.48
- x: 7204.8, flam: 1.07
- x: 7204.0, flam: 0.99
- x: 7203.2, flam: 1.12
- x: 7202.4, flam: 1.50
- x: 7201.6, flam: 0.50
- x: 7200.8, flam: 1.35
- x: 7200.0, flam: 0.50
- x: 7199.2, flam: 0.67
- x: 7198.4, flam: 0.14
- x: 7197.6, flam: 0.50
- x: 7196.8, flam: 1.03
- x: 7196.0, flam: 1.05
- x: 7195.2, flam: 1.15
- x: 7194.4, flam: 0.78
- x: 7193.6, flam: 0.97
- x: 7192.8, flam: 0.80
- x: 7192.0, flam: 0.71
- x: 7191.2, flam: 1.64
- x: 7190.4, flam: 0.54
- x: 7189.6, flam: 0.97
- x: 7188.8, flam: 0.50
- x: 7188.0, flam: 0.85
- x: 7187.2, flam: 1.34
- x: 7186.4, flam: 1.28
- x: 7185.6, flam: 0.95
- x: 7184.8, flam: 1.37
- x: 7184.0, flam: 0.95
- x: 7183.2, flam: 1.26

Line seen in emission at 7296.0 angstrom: [N II] 6583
